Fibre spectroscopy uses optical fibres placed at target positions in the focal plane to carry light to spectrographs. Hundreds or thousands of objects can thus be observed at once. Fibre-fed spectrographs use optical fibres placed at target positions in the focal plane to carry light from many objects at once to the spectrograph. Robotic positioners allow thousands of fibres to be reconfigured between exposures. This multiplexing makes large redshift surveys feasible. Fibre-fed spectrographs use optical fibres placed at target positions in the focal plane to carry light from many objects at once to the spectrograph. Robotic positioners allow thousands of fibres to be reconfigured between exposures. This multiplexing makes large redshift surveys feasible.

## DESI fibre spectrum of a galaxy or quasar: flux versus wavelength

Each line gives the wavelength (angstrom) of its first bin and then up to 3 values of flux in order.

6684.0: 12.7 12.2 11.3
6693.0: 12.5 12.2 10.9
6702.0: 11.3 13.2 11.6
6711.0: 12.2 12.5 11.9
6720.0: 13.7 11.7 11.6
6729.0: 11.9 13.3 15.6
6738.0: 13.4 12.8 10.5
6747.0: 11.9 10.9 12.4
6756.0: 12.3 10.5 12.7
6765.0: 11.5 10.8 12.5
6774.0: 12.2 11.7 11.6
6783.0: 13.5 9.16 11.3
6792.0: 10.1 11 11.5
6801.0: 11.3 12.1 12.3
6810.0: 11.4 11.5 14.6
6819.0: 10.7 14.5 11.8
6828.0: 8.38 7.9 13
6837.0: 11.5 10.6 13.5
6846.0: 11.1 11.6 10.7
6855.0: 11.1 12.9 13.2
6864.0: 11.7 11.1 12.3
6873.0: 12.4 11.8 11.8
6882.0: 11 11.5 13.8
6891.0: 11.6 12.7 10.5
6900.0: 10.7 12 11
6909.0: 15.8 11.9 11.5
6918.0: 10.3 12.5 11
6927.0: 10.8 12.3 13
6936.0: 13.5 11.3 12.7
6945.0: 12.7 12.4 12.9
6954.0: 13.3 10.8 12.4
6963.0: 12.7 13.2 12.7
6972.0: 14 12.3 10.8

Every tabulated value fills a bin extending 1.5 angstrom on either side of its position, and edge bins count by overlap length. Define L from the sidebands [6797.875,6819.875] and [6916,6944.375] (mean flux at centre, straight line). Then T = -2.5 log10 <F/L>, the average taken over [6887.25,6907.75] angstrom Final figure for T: 0.02 mag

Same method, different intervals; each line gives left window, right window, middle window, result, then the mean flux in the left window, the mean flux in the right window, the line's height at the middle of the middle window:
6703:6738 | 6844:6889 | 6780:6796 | 0.11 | 12.7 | 11.9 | 12.3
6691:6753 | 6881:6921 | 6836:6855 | 0.05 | 12.3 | 11.9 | 12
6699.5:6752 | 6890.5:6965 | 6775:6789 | 0.07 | 12.3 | 12.1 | 12.3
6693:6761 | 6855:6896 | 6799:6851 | 0.05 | 12.2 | 12.1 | 12.1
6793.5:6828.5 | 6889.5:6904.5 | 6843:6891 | -0.03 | 11.9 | 11.5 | 11.6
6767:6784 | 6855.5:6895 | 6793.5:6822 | 0.01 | 12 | 12.1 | 12.1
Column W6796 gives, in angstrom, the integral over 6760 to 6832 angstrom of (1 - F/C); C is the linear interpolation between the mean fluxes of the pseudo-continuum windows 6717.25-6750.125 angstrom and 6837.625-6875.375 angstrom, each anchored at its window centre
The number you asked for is 3.9 angstrom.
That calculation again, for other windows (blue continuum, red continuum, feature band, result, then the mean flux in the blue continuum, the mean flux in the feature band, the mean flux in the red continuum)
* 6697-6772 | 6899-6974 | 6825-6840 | 2.2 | 12.1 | 10.4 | 12.3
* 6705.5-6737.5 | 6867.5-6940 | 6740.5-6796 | 4.2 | 12.6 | 11.5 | 12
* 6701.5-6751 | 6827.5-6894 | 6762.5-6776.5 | 0.4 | 12.4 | 11.8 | 11.6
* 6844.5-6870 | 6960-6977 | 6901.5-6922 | 0.2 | 11.7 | 12.1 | 12.9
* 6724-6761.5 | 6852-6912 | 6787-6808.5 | 1.5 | 12.3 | 11.3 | 12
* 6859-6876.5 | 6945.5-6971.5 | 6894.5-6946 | 1.8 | 12.1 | 12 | 12.6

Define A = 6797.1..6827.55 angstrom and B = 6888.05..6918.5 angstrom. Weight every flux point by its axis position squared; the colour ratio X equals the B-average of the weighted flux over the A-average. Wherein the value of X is 1.0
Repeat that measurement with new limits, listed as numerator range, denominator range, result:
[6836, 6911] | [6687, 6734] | 1.03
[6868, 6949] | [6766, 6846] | 1.07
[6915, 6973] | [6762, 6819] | 1.10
